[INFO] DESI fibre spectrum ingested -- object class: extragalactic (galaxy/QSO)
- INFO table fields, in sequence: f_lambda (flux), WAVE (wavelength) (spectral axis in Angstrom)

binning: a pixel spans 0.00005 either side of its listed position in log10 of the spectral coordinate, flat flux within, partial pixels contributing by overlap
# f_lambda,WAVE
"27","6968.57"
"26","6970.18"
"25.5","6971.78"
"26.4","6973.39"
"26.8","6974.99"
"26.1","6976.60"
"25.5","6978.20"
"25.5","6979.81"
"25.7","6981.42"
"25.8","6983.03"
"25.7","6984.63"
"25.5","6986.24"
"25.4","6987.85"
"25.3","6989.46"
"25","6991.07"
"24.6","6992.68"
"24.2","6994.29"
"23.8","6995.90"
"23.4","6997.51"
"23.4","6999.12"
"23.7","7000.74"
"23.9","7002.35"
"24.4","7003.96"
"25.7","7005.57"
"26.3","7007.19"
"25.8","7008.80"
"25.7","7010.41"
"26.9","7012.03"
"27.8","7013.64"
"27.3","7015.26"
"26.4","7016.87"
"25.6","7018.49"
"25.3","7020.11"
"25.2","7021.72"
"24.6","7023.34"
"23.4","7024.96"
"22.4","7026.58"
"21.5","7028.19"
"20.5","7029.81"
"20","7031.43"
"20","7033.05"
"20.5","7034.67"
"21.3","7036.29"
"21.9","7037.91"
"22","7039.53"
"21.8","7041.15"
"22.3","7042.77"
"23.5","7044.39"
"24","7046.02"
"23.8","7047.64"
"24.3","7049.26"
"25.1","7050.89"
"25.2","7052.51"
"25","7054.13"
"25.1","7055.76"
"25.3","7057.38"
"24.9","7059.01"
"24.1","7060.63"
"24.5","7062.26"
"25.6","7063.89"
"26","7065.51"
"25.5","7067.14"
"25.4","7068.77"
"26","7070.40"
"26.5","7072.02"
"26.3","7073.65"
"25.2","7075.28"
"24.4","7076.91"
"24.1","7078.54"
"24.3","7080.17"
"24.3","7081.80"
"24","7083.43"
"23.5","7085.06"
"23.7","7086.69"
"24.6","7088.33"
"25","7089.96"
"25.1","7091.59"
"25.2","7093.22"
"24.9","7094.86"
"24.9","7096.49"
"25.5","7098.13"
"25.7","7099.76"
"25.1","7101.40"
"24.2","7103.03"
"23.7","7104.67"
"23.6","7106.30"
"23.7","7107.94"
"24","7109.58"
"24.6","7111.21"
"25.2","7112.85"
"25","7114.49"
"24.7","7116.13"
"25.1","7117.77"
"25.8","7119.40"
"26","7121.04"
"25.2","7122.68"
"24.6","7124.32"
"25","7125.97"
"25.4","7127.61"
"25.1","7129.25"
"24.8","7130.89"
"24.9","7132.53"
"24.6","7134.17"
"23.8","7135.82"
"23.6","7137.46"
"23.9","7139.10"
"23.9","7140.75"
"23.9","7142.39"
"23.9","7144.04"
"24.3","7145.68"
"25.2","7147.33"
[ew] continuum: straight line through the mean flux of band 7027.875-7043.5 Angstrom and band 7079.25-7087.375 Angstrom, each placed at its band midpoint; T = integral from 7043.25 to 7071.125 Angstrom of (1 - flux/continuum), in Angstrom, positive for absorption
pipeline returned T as -3.0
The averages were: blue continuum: 21.2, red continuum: 24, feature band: 24.9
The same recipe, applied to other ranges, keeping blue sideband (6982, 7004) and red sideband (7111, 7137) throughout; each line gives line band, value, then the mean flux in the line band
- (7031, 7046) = 1.9 Angstrom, 21.6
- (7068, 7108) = 0.2 Angstrom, 24.8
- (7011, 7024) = -0.8 Angstrom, 26.1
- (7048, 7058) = -0.1 Angstrom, 24.9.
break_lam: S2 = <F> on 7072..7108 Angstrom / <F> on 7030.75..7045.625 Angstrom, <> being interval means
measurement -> 1.14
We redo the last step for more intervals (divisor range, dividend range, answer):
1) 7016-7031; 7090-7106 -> 1.05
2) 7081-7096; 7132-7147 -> 0.98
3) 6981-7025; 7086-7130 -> 0.98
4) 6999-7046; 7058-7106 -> 1.05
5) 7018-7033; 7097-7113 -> 1.07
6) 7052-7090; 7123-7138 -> 0.99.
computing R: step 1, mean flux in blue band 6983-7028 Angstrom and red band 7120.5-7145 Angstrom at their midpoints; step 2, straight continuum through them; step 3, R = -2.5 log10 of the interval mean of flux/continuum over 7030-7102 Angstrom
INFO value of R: 0.03 mag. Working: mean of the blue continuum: 25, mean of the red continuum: 24.6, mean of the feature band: 24.2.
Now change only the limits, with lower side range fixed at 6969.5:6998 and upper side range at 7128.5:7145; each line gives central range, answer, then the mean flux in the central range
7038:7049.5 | 0.089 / 23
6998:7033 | 0.030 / 24.4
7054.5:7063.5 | 0.000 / 24.8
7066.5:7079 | -0.032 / 25.5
